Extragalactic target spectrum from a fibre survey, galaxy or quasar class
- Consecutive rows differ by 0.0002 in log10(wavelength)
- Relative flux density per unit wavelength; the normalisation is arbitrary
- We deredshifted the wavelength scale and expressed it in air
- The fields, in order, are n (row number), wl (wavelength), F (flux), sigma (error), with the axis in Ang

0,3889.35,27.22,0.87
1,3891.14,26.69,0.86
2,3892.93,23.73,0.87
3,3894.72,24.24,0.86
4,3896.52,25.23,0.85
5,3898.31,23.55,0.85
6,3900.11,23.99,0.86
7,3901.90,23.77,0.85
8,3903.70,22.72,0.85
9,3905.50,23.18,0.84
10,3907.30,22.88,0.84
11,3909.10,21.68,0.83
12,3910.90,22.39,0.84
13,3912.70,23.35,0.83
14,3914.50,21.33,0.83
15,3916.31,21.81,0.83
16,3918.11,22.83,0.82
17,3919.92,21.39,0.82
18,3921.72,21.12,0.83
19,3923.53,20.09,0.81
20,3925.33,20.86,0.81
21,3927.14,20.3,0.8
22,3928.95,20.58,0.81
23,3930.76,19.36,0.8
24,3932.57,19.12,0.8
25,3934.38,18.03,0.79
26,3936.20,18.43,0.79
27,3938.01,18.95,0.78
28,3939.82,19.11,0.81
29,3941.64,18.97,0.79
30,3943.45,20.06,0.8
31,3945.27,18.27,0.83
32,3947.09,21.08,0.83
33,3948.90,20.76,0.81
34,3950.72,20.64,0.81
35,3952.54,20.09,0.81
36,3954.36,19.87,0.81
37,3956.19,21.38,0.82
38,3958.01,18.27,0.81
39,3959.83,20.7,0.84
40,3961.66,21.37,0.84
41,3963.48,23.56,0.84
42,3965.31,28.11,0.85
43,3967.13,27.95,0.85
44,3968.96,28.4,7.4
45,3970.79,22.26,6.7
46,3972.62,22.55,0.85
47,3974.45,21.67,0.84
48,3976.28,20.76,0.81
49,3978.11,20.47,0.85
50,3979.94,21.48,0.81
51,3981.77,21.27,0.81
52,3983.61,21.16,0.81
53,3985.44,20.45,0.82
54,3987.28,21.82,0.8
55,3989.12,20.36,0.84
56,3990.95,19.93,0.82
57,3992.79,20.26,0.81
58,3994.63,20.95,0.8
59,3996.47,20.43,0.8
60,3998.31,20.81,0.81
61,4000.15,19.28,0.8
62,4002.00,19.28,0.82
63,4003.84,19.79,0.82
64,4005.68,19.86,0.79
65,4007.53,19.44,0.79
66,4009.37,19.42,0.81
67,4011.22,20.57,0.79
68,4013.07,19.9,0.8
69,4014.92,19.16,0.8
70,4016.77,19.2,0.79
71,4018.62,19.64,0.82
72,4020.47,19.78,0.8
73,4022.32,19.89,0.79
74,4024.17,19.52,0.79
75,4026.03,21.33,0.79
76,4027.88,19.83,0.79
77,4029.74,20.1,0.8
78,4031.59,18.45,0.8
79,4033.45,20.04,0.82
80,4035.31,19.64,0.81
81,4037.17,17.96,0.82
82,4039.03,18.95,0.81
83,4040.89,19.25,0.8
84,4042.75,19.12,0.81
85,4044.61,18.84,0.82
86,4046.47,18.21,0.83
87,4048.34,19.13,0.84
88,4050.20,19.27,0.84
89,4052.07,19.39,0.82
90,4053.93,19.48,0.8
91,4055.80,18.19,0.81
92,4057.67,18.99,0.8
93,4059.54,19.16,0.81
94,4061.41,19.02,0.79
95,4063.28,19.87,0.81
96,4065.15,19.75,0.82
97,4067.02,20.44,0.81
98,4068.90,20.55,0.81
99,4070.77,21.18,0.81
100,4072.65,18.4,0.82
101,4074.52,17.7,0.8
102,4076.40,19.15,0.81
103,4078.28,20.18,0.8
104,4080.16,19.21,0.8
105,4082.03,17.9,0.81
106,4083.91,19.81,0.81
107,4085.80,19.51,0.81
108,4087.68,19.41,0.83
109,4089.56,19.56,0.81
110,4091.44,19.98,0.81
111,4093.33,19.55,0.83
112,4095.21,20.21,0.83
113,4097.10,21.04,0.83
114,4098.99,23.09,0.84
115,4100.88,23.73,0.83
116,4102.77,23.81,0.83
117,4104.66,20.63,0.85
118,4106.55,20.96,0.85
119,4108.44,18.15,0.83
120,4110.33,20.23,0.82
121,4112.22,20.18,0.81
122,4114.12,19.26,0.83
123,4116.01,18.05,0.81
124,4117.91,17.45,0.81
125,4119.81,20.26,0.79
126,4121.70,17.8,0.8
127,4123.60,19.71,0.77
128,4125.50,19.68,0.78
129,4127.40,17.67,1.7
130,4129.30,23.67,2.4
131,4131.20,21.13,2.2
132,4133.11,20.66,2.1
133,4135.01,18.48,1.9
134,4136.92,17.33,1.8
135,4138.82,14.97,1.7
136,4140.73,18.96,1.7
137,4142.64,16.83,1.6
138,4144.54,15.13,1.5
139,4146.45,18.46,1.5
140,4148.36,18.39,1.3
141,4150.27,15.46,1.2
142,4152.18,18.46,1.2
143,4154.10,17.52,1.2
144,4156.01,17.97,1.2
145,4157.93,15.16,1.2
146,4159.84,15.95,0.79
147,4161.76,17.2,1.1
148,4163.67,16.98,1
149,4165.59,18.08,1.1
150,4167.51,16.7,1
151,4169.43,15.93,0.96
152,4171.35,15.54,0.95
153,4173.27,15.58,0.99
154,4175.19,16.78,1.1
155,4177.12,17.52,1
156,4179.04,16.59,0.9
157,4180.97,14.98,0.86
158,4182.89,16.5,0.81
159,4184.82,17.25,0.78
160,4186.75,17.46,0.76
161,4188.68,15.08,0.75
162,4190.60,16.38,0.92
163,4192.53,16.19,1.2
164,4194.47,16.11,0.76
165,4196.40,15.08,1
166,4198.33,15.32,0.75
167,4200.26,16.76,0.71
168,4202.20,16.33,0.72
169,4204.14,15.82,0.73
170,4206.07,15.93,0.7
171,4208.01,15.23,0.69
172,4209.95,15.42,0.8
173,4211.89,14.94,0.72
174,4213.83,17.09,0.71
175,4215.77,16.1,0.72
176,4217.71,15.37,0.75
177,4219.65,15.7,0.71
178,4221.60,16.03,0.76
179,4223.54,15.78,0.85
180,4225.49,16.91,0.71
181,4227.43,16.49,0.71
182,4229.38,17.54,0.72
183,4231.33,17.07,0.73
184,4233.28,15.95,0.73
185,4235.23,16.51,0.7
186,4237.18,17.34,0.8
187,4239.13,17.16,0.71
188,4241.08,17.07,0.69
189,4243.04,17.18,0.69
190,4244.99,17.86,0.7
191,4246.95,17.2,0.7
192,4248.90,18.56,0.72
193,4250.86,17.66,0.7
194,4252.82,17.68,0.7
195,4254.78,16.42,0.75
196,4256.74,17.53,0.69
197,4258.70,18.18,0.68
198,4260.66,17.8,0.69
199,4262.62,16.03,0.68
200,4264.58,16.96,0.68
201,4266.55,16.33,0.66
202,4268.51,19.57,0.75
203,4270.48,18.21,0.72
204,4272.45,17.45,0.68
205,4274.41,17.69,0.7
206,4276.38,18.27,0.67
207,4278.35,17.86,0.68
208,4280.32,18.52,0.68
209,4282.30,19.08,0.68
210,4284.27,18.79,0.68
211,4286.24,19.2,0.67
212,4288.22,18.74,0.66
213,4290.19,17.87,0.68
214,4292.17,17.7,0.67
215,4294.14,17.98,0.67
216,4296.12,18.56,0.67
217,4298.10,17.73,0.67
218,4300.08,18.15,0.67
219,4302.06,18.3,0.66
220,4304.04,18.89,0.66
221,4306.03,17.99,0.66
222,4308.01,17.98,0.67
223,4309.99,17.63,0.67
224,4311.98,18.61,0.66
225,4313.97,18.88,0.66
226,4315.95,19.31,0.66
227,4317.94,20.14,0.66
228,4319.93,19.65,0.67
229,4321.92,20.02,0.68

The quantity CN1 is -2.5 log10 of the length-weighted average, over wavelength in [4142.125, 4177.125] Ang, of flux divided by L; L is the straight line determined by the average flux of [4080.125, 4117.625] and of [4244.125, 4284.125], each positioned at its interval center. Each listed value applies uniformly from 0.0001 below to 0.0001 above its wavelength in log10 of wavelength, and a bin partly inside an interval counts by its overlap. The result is 0.15 mag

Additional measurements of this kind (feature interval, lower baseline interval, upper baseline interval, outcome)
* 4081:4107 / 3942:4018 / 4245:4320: -0.04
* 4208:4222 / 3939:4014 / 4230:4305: 0.17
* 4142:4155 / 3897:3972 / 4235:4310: 0.12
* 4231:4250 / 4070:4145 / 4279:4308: 0.09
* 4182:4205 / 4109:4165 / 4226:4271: 0.10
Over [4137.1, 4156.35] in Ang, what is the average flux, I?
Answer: 17.2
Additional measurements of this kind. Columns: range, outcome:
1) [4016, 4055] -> 19.4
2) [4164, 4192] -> 16.5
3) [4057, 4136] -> 19.9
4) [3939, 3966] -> 20.8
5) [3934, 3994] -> 21.2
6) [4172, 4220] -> 16.1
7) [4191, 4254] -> 16.5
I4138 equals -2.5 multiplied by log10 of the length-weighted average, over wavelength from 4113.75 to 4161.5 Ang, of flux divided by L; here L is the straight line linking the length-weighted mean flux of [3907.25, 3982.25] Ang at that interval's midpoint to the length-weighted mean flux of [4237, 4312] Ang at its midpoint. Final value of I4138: 0.07 mag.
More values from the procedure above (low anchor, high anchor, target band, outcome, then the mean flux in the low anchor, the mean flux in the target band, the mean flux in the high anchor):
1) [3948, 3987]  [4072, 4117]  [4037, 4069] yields 0.080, 22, 19.2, 20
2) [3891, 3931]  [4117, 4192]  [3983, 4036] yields 0.023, 22.5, 20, 17.5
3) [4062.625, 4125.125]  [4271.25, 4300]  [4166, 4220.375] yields 0.184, 19.9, 16.1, 18.2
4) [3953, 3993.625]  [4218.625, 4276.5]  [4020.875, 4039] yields 0.074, 22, 19.6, 17.2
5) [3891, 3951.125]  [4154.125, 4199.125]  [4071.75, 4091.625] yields -0.052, 21.4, 19.1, 16.4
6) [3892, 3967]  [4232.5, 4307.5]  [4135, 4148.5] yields 0.120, 21.5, 17.2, 17.8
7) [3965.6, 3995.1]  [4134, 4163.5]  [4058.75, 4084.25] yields -0.003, 22.1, 19.4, 17.1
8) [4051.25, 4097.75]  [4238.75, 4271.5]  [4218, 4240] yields 0.078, 19.5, 16.5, 17.5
